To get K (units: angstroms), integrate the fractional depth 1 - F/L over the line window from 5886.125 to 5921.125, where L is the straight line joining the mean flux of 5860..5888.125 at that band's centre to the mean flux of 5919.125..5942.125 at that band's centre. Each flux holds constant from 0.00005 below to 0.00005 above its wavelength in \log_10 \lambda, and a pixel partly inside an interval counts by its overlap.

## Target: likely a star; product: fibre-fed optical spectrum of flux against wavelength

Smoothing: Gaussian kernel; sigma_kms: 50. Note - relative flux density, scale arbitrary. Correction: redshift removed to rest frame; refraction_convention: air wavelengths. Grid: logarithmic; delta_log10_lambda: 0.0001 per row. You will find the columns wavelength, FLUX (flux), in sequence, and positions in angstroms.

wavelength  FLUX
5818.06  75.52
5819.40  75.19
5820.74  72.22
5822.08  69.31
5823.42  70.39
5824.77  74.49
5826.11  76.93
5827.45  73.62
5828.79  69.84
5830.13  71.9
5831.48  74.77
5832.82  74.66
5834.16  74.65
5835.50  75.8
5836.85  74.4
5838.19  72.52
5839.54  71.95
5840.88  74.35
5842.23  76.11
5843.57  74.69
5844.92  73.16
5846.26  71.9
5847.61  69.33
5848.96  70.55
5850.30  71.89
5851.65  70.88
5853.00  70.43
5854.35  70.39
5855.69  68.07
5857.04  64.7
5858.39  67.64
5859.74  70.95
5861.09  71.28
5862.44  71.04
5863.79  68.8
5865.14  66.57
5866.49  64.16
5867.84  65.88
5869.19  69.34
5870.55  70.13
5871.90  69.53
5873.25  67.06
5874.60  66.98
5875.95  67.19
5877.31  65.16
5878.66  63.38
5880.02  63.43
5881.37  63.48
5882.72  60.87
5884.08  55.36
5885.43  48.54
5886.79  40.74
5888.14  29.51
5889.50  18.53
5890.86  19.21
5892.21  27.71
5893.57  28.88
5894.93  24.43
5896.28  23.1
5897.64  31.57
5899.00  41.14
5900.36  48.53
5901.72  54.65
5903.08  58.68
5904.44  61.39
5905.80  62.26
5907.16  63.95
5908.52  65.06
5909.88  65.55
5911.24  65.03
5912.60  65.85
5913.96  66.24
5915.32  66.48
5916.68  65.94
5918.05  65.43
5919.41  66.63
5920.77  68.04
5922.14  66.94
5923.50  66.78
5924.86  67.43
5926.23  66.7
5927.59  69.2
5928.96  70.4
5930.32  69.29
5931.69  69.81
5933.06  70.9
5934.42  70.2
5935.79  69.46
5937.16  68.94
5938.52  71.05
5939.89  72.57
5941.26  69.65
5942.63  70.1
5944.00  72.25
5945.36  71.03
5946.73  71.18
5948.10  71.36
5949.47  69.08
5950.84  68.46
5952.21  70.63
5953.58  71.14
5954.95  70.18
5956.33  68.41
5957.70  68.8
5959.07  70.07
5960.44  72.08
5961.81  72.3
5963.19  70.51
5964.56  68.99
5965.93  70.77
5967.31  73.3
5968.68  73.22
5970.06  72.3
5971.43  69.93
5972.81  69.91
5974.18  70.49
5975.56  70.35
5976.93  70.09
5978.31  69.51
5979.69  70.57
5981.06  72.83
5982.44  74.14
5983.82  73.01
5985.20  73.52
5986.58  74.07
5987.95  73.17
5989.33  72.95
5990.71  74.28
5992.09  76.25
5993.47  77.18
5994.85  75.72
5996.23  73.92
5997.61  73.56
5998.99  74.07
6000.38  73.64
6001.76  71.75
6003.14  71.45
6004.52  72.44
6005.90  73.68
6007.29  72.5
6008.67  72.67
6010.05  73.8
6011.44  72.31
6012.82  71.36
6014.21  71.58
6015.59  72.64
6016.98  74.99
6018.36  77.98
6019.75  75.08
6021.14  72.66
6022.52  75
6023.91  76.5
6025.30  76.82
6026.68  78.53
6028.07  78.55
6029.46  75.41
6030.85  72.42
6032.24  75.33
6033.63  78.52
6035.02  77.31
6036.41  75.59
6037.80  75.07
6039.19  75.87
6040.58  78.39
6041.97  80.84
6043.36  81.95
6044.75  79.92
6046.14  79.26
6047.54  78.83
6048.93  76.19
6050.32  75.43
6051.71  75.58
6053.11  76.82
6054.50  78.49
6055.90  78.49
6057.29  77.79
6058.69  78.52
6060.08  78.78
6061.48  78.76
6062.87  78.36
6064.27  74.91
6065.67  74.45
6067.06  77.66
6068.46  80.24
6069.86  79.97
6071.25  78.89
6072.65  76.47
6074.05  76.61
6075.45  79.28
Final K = 8.9 angstroms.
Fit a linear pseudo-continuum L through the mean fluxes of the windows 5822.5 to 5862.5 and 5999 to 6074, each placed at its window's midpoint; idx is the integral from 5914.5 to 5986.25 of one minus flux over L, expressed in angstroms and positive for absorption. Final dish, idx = 4.1 angstroms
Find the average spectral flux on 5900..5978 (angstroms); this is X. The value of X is 68.3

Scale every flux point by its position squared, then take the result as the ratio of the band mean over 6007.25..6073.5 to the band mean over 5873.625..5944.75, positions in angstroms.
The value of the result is 1.4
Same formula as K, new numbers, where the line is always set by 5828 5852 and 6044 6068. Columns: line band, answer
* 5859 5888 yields 3.96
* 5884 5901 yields 9.47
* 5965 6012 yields 2.11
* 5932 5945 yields 0.78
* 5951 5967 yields 1.09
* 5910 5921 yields 1.25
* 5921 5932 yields 0.97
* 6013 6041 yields 0.49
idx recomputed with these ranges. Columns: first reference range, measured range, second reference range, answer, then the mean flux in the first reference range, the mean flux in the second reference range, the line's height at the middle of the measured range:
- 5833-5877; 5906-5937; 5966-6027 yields 1.9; 70.4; 73.3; 71.7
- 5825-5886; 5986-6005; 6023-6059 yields 0.4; 69.3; 77.4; 75.4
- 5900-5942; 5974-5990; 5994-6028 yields -0.1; 66.2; 74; 71.5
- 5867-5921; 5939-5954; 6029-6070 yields -2.0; 54.7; 77.5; 62.4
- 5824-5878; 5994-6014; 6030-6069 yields 0.8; 70.8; 77.5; 75.9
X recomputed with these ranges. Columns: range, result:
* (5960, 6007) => 72.5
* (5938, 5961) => 70.5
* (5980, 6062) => 75.5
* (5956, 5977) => 70.8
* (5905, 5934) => 66.9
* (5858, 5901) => 53.3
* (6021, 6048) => 77.2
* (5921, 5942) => 69.2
